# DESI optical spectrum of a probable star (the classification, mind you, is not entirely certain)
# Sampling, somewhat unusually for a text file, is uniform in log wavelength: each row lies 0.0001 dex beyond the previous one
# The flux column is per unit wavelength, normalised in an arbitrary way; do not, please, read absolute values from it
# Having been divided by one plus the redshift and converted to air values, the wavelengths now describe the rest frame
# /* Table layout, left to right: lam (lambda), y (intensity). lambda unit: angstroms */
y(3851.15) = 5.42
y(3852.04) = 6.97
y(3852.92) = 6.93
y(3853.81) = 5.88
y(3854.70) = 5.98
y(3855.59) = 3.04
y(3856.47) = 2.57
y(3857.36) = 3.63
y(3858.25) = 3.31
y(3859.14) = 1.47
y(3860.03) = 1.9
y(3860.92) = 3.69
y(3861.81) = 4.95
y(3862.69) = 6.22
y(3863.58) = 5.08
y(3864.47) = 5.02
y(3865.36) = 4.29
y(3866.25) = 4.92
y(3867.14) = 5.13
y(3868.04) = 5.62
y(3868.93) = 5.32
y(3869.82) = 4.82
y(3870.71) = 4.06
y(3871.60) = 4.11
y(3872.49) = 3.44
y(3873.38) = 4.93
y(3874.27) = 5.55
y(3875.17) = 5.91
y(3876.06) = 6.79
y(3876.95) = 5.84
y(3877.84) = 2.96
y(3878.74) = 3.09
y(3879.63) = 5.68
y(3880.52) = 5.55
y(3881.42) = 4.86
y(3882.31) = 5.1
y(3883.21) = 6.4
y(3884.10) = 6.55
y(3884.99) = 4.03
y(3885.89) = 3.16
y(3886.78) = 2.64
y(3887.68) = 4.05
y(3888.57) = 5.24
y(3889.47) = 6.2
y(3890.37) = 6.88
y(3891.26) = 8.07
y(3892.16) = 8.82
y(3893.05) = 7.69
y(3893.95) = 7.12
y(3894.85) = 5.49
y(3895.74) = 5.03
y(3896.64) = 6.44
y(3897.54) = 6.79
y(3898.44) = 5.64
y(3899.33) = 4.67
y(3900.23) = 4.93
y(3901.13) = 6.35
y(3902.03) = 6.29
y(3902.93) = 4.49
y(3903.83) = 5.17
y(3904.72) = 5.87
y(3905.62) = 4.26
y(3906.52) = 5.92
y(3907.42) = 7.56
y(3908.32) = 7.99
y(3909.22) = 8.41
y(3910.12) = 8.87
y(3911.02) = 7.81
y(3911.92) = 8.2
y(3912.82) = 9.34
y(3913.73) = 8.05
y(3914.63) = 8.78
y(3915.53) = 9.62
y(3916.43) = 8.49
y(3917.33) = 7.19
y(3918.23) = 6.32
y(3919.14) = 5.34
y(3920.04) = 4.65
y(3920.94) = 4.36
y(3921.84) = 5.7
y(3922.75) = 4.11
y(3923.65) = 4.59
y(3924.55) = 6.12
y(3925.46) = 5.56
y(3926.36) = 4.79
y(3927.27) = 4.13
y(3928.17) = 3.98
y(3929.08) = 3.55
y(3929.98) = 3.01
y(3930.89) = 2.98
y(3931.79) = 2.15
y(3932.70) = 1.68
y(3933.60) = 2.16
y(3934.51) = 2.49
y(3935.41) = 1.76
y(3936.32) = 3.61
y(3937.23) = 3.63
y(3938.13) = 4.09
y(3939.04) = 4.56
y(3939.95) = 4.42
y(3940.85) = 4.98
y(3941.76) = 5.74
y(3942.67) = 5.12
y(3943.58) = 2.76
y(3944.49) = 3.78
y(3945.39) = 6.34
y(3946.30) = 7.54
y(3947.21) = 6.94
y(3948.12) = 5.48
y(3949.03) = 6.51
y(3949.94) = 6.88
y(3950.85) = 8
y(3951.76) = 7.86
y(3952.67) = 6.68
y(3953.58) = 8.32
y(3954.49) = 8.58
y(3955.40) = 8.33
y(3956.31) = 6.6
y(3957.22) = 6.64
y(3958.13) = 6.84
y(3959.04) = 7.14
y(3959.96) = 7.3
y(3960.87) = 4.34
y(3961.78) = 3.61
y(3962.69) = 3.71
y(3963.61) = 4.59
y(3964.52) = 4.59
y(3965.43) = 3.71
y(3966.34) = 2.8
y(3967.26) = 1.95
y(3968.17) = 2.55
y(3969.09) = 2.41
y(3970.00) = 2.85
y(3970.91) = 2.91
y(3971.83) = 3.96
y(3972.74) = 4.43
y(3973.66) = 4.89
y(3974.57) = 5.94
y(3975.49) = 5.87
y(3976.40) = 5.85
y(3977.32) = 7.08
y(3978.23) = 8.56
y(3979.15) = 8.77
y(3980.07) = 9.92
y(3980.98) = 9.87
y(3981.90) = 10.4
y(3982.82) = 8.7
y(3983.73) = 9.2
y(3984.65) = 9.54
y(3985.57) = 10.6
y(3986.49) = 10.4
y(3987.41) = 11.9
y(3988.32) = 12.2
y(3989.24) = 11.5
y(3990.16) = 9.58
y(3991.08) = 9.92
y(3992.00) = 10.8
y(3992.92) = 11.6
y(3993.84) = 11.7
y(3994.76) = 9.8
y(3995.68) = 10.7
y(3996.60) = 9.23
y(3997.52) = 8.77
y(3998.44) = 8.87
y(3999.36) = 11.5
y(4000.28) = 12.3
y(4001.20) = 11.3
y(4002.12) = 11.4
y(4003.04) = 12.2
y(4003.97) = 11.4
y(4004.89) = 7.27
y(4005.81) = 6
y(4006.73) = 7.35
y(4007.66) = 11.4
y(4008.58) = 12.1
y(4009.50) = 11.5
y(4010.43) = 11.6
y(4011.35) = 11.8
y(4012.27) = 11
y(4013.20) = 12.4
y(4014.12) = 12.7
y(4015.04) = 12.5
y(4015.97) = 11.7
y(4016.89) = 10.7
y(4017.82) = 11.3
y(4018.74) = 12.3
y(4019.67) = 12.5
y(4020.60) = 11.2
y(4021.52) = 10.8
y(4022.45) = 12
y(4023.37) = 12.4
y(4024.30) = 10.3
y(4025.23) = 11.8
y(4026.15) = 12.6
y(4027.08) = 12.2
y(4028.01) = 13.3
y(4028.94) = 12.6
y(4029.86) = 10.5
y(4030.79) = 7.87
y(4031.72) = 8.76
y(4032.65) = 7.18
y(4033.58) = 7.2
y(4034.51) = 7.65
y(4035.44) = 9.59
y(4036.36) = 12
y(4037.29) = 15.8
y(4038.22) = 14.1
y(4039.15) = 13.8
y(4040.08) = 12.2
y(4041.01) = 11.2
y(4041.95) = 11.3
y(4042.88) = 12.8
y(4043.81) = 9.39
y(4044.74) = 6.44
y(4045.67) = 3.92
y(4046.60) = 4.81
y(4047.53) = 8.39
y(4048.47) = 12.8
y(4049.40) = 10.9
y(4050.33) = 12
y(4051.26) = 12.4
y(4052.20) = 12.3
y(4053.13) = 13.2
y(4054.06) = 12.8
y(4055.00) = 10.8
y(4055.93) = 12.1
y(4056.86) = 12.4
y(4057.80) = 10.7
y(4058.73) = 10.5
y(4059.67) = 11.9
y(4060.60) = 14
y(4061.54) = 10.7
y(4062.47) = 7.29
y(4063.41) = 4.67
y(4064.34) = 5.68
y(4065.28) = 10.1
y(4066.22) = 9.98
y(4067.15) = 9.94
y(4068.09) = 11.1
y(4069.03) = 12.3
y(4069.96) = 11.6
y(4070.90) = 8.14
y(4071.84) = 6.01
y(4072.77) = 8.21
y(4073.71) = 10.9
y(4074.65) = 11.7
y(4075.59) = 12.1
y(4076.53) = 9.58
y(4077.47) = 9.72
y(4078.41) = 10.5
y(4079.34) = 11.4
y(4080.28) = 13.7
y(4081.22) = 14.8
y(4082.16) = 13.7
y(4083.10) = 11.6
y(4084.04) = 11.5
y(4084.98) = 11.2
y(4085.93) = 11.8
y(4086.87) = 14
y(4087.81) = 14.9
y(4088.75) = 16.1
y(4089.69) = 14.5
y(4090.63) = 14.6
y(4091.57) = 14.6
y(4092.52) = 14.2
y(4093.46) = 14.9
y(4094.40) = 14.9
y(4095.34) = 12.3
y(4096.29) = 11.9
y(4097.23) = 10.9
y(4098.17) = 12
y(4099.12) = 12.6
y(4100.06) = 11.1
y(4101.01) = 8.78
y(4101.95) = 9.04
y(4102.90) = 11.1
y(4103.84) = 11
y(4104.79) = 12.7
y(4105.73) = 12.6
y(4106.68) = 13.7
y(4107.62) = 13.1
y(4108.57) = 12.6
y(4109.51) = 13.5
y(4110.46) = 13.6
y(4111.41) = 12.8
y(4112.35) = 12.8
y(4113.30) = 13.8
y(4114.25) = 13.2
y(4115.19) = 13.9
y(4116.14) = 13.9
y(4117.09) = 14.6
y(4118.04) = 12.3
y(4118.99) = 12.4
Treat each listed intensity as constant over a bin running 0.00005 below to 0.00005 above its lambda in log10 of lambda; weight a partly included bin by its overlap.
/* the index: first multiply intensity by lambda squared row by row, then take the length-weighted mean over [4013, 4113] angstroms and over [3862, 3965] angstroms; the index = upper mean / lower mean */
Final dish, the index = 2.2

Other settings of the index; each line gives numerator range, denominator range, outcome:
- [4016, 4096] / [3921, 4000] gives 1.85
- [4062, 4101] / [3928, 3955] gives 2.53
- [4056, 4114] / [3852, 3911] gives 2.43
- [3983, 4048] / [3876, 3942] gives 2.06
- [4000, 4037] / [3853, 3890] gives 2.53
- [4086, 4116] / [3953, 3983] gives 2.36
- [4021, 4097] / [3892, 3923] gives 1.83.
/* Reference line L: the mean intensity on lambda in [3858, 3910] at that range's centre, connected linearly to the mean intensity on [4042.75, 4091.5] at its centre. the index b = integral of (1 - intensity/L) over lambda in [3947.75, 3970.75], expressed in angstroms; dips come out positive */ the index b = 6.3 angstroms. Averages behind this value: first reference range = 5.34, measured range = 5.49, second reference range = 11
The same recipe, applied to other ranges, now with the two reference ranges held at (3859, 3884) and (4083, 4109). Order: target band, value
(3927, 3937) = 5.9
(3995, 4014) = -2.2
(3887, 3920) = -4.3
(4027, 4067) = 1.7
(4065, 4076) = 1.5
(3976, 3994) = -2.2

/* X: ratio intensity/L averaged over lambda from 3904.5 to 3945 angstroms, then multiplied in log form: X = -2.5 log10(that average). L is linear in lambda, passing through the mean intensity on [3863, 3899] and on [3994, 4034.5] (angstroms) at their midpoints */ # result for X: 0.299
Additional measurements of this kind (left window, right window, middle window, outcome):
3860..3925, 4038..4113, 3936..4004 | 0.148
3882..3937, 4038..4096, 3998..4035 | -0.147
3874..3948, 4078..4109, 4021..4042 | -0.096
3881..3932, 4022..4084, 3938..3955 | 0.192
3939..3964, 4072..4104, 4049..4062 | -0.114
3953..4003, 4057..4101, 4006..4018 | -0.240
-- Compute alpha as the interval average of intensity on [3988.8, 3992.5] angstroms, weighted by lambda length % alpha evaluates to 10.4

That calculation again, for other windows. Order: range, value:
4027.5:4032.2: 10.6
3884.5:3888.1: 3.5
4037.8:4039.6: 13.9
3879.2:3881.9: 5.36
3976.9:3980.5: 8.58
